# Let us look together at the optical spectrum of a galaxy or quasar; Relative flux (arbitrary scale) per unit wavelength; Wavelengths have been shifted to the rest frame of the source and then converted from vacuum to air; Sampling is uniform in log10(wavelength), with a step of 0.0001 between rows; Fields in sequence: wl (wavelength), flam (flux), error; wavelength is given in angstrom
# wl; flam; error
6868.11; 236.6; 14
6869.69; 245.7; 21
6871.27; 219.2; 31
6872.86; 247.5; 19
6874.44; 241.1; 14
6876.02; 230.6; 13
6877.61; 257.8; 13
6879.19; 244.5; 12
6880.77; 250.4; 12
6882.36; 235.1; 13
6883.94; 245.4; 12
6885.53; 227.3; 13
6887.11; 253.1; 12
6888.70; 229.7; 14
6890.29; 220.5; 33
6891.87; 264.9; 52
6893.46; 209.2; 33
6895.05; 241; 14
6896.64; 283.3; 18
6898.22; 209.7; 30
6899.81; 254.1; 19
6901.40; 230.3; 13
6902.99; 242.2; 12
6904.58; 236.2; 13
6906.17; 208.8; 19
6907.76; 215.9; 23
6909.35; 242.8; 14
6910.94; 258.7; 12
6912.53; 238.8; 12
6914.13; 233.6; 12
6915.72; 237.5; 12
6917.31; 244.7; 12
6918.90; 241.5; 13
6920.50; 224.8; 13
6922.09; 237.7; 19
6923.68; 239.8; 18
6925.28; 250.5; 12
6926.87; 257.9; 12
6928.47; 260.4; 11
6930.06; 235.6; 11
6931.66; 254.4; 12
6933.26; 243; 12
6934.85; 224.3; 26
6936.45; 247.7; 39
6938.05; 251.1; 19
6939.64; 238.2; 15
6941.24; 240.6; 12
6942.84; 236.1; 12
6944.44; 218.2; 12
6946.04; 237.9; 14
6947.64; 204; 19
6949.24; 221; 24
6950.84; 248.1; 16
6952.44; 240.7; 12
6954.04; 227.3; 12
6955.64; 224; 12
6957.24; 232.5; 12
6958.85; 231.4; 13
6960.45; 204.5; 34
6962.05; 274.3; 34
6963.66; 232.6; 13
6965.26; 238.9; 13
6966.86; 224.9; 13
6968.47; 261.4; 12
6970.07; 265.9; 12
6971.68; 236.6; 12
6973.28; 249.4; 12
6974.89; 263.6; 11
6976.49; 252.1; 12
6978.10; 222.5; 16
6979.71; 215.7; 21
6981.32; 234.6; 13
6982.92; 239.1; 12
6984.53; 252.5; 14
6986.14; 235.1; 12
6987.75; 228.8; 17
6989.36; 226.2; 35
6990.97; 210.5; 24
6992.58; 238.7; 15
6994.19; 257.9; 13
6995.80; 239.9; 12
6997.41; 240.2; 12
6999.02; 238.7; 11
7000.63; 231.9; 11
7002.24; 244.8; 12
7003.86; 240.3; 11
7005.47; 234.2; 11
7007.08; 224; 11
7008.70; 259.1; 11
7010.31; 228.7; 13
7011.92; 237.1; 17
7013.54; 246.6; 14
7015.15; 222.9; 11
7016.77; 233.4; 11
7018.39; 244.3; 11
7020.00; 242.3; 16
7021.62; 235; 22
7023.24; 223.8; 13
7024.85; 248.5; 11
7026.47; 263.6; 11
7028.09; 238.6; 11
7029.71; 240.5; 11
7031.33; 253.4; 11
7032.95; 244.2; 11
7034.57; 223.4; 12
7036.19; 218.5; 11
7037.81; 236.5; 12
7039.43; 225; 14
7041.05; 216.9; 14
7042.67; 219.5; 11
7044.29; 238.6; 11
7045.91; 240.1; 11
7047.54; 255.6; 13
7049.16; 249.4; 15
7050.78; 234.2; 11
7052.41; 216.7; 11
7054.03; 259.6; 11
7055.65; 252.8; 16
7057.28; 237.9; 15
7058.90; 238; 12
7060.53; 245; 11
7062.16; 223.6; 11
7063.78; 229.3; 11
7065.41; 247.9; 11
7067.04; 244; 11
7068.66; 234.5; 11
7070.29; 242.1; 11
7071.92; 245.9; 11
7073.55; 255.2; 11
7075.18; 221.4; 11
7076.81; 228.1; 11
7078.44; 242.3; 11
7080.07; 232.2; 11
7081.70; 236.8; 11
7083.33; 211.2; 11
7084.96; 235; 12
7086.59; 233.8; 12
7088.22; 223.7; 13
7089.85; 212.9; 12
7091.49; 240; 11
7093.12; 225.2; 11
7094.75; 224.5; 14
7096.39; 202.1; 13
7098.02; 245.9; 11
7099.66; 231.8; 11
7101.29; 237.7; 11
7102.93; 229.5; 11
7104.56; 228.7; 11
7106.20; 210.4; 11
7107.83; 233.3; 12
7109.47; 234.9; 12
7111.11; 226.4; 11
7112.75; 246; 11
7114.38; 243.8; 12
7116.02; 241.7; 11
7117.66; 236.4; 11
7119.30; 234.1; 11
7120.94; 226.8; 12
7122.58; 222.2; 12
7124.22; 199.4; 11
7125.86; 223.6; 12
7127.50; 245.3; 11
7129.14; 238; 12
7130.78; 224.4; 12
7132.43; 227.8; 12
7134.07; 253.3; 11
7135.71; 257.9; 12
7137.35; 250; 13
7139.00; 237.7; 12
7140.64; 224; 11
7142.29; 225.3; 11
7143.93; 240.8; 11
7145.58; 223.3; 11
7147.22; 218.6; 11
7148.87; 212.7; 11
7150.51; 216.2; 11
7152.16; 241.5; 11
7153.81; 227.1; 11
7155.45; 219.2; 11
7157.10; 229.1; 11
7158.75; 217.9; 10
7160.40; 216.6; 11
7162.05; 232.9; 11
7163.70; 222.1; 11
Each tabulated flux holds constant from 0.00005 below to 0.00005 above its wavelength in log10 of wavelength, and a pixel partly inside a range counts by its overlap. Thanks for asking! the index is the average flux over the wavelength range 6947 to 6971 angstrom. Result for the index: 236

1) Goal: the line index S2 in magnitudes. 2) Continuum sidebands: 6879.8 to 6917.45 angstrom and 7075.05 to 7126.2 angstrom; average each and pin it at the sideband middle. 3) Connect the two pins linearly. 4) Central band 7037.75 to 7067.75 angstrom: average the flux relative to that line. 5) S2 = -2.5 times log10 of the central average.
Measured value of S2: -0.03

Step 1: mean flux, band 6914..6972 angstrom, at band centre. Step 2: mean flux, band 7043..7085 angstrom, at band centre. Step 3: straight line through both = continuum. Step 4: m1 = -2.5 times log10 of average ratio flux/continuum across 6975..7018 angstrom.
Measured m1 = 0.01 mag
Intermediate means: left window 239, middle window 236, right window 238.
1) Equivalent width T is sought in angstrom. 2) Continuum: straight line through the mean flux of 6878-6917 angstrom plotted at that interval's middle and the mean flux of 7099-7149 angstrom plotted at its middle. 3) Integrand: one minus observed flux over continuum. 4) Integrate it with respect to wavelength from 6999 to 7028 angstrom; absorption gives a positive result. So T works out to -0.5 angstrom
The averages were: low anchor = 238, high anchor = 232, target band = 239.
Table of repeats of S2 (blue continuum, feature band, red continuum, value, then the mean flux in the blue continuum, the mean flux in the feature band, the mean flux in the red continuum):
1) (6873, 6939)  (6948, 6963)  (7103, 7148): 0.027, 240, 233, 232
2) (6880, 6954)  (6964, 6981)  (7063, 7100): -0.028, 238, 243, 232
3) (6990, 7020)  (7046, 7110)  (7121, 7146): 0.003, 238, 234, 233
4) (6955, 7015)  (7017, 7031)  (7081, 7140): -0.027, 238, 242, 231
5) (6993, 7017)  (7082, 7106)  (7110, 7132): 0.028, 239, 227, 231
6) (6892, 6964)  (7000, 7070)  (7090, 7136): -0.019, 237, 238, 231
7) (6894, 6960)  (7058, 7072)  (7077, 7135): -0.030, 237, 239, 230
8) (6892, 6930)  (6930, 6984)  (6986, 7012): 0.001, 240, 238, 236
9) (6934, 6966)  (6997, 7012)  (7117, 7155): -0.024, 234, 238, 231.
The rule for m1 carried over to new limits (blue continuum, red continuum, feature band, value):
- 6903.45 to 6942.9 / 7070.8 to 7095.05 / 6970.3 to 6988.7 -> -0.01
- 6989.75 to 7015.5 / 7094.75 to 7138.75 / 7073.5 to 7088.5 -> 0.01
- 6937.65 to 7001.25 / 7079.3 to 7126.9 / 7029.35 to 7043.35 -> 0.01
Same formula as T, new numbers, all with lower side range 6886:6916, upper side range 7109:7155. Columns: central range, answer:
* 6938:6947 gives 0.0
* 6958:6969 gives -0.1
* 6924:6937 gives -0.5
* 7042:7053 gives -0.1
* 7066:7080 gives -0.3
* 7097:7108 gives 0.1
